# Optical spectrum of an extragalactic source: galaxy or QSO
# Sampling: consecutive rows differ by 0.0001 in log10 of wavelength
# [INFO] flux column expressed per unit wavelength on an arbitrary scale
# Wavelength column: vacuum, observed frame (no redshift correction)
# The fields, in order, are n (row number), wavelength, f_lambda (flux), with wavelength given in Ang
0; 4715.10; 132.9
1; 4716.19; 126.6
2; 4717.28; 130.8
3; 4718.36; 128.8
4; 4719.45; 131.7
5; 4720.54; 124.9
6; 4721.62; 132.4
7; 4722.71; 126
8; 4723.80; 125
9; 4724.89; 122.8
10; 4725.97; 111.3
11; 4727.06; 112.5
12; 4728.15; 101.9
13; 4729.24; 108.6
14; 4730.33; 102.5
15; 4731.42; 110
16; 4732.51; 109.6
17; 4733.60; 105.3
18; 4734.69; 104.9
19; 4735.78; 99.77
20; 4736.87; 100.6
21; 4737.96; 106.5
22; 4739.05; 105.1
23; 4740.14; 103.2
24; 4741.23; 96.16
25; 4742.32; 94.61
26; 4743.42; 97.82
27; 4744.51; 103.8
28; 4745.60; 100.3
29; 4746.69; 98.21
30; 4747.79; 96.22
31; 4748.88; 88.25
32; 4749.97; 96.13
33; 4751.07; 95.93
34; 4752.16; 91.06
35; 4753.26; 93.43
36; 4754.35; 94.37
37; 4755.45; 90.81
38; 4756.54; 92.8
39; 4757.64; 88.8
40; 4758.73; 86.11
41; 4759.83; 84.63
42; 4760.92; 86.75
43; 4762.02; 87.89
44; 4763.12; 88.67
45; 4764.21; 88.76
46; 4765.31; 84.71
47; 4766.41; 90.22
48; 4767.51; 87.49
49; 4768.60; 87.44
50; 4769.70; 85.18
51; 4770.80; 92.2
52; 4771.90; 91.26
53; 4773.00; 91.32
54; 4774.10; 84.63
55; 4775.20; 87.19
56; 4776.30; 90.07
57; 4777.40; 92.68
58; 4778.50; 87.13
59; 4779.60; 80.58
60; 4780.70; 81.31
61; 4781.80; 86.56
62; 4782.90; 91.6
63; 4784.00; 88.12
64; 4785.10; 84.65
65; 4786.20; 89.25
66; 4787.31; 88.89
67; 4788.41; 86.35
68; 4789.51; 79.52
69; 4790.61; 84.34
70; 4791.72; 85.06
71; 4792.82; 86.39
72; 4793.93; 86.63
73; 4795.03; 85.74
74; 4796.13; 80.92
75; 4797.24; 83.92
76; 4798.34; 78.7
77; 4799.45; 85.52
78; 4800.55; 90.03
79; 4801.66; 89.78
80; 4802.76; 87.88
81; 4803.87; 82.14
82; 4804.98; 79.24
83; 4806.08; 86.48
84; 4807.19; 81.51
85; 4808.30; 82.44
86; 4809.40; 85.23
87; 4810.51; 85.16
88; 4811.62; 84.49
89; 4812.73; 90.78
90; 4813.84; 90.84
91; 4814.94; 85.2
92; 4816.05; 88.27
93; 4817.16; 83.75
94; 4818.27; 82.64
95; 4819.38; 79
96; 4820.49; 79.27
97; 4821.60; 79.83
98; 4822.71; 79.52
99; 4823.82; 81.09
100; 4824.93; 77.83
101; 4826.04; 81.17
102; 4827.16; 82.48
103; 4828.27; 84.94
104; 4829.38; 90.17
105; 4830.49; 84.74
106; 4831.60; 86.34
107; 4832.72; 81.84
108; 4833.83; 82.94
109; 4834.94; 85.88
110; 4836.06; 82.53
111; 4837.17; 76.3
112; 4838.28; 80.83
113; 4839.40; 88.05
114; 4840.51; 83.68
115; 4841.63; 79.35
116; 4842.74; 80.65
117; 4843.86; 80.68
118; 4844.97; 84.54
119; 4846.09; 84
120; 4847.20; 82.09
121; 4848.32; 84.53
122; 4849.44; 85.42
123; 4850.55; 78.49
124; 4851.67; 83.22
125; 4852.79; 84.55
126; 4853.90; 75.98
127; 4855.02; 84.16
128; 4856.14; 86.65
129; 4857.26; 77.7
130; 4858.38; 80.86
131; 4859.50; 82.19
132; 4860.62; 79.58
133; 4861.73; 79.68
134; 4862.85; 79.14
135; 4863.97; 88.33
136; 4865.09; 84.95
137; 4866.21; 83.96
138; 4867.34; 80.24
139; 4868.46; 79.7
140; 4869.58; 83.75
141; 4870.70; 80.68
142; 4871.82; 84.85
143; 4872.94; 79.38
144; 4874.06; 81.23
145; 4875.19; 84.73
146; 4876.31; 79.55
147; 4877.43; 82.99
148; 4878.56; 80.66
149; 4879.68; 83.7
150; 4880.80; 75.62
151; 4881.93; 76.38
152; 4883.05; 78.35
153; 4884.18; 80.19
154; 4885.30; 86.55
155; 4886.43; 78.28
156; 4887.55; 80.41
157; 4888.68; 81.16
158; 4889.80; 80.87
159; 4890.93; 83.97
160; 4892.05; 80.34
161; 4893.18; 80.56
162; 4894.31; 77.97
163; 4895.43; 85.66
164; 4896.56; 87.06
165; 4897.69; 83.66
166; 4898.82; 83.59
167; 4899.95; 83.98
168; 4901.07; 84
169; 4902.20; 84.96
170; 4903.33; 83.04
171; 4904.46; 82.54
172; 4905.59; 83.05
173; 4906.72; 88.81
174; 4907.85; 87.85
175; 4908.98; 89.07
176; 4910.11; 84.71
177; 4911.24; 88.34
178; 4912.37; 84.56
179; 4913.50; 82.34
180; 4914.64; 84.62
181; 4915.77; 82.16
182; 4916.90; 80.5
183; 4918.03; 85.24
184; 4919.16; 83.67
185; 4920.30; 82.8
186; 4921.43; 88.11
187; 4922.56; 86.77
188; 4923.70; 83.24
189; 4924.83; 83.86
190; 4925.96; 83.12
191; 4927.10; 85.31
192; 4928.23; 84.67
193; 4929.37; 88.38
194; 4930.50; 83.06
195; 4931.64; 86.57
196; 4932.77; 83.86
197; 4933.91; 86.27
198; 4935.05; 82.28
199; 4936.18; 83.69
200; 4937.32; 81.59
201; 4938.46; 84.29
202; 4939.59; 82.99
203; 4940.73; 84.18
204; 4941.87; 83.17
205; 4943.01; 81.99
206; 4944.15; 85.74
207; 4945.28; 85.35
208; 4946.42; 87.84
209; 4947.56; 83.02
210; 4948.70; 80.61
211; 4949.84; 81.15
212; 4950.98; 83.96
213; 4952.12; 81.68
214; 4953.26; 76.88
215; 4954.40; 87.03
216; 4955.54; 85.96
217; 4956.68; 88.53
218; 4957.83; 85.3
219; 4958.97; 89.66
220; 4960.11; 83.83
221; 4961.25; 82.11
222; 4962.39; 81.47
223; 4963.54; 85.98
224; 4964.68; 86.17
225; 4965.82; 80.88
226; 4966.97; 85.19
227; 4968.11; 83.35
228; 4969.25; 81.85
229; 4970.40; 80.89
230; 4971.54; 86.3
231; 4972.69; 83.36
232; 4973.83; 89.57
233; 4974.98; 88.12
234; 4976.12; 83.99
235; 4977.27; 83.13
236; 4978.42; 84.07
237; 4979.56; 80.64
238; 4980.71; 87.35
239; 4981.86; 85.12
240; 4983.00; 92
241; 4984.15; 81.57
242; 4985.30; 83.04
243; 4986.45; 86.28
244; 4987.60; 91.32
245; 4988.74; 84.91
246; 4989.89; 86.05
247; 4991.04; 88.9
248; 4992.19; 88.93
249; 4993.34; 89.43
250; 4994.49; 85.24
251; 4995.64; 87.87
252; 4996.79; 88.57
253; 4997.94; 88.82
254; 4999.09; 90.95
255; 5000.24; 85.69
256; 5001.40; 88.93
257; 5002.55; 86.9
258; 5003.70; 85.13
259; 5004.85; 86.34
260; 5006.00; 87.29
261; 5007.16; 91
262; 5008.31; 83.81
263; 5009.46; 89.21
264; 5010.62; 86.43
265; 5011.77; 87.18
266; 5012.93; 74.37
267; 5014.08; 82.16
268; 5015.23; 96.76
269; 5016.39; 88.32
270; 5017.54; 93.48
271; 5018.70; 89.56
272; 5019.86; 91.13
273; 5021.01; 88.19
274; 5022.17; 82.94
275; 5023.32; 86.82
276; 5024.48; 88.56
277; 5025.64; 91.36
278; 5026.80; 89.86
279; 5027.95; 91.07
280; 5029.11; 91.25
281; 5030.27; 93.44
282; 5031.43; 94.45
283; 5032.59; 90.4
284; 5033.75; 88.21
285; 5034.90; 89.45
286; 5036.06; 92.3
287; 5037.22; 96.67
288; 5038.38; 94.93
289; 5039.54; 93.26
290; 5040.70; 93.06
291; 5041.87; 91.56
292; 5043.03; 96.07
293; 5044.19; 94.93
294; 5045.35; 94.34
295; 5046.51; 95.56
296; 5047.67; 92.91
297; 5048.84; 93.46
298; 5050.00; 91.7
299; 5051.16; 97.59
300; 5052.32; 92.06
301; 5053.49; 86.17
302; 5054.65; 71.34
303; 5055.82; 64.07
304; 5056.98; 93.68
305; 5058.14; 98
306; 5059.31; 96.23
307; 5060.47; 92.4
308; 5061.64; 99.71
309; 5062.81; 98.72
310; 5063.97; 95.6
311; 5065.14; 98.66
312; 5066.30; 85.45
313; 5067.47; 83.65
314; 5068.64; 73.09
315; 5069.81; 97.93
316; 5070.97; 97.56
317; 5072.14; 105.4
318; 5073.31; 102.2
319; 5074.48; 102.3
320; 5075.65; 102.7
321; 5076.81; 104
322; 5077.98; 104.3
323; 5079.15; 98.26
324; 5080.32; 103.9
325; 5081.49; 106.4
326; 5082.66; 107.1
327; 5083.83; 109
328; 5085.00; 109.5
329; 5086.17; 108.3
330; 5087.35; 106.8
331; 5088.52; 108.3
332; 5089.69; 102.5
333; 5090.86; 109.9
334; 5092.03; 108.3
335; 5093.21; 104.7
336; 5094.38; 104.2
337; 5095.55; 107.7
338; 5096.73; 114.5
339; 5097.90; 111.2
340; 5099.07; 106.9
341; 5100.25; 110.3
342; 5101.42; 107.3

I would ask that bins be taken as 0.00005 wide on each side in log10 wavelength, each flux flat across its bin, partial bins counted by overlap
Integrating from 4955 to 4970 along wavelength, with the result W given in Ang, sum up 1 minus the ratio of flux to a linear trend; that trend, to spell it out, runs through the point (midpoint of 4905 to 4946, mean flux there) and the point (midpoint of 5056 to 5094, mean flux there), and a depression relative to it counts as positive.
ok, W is 0.65 Ang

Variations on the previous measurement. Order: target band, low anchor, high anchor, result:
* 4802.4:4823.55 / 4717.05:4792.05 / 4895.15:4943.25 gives 2.04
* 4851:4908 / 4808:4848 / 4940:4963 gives 0.98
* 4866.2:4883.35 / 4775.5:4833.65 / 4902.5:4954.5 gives 0.71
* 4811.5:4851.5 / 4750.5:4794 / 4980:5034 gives 2.21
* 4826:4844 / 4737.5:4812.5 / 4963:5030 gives 1.06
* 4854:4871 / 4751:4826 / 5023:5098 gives 1.35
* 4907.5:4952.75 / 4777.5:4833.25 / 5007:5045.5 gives 1.77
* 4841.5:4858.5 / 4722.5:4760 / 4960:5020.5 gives 2.25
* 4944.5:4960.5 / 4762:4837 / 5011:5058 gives 0.72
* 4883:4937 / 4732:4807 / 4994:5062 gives 3.70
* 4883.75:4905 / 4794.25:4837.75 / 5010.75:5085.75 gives 1.07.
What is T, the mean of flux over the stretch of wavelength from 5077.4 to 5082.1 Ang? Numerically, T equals 103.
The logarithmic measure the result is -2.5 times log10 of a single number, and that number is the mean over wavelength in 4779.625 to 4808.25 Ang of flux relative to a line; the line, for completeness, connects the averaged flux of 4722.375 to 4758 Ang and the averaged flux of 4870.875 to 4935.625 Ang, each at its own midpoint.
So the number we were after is 0.13 mag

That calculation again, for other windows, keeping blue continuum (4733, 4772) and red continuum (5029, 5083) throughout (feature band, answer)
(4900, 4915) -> 0.11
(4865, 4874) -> 0.15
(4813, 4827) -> 0.14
